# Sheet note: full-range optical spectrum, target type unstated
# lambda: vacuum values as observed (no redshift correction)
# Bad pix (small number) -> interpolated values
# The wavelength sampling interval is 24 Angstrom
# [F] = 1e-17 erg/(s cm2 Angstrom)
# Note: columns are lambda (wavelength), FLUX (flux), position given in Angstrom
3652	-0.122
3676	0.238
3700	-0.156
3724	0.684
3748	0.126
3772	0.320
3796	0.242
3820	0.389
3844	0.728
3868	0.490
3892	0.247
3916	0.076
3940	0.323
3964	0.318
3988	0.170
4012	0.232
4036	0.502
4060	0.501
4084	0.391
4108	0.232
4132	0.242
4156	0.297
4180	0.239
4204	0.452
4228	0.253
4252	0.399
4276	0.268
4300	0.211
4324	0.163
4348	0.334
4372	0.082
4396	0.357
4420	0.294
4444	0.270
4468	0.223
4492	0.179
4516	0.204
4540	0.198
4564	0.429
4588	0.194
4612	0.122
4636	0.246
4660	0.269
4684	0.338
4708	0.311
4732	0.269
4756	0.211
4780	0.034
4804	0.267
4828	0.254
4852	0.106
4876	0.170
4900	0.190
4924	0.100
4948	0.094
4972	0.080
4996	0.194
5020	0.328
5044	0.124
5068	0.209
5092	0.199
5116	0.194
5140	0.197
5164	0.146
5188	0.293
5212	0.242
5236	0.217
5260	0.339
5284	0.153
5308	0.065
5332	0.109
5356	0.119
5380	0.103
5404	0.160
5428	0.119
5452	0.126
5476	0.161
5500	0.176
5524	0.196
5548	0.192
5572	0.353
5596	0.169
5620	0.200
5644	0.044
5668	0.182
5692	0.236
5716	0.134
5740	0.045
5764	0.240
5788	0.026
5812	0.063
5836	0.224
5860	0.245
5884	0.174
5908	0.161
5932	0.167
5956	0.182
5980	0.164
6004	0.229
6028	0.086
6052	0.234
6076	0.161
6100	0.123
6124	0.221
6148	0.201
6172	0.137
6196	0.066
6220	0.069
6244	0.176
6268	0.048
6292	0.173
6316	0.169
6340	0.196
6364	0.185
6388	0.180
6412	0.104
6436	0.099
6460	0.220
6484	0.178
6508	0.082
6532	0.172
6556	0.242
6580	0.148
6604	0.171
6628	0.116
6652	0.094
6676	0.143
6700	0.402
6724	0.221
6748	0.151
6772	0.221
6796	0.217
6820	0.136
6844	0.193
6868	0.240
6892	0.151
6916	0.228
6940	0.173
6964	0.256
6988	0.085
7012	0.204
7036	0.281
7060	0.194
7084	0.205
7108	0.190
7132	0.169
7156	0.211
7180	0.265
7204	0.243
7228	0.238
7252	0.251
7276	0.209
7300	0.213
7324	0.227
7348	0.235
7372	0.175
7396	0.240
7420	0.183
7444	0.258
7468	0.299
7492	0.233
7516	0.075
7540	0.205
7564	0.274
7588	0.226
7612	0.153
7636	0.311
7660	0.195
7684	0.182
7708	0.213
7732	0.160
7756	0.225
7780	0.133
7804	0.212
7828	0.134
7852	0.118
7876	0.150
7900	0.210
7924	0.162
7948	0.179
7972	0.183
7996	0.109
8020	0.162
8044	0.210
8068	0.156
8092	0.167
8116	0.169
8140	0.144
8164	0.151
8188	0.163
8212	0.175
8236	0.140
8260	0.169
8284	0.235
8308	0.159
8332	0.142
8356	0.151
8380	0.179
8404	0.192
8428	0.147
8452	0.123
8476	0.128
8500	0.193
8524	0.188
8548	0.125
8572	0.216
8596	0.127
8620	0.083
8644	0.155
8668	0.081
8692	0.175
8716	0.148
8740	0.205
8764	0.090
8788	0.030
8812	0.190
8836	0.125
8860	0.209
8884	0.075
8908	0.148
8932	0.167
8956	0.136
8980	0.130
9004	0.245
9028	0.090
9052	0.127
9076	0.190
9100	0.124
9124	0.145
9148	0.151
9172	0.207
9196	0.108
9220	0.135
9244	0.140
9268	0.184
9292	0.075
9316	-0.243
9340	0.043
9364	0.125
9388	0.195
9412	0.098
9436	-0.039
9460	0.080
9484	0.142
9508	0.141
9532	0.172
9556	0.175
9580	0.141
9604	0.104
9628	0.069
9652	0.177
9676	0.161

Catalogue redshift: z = 0.797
